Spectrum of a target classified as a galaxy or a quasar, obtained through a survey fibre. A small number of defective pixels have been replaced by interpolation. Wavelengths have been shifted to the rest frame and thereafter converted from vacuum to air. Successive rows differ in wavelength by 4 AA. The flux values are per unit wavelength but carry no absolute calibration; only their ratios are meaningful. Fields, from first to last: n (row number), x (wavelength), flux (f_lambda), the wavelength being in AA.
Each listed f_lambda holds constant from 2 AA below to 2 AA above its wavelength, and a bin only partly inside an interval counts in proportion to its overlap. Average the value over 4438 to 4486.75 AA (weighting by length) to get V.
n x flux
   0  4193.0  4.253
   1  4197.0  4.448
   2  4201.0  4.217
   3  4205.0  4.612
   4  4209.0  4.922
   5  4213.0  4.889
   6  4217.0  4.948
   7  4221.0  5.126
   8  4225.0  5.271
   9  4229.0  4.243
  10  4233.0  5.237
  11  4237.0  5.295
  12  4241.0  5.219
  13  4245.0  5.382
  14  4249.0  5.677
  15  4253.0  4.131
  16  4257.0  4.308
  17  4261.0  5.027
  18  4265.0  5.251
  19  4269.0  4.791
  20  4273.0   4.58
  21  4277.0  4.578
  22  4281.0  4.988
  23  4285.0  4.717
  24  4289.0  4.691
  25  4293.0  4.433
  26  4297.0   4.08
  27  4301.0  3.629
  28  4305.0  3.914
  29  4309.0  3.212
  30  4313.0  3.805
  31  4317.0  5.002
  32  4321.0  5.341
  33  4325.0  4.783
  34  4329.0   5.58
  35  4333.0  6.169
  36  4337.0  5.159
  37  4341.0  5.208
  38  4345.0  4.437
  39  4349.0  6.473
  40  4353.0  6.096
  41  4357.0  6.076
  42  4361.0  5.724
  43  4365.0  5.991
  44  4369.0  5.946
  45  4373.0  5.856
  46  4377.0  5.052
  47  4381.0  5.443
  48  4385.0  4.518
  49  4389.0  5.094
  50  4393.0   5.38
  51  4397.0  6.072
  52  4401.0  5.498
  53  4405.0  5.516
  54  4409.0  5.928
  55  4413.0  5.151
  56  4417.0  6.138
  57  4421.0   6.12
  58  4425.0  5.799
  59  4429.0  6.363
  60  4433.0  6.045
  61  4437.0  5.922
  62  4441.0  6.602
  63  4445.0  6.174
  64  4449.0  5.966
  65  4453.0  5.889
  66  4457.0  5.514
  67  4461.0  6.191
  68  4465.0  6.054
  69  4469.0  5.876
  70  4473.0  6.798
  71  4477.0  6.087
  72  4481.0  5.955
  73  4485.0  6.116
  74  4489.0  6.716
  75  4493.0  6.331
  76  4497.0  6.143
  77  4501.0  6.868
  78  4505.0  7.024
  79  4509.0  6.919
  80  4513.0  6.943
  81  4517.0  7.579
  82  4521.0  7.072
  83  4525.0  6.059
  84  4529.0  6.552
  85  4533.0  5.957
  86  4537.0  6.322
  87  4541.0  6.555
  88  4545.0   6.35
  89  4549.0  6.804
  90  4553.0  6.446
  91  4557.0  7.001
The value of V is 6.1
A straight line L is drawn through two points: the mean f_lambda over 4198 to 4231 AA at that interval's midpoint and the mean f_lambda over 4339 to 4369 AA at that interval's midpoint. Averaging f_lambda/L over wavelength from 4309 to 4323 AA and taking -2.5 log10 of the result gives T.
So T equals 0.21 mag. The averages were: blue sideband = 4.77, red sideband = 5.73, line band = 4.5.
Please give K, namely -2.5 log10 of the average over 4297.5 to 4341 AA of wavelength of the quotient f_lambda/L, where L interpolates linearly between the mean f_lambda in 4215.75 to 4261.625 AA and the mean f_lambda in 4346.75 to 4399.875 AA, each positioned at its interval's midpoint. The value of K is 0.16 mag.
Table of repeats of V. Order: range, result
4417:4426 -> 6.02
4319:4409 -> 5.53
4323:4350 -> 5.36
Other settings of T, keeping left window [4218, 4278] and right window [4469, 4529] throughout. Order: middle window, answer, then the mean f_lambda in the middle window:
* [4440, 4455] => 0.02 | 6.13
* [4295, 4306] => 0.34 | 3.87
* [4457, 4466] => 0.06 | 5.99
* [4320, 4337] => 0.01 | 5.44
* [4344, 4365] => -0.04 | 5.85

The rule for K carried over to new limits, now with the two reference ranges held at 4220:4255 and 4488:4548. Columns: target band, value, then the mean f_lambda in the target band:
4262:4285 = 0.09 mag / 4.84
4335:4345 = 0.12 mag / 5.03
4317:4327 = 0.10 mag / 5.05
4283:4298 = 0.19 mag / 4.51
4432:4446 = 0.00 mag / 6.2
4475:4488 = 0.06 mag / 6.1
